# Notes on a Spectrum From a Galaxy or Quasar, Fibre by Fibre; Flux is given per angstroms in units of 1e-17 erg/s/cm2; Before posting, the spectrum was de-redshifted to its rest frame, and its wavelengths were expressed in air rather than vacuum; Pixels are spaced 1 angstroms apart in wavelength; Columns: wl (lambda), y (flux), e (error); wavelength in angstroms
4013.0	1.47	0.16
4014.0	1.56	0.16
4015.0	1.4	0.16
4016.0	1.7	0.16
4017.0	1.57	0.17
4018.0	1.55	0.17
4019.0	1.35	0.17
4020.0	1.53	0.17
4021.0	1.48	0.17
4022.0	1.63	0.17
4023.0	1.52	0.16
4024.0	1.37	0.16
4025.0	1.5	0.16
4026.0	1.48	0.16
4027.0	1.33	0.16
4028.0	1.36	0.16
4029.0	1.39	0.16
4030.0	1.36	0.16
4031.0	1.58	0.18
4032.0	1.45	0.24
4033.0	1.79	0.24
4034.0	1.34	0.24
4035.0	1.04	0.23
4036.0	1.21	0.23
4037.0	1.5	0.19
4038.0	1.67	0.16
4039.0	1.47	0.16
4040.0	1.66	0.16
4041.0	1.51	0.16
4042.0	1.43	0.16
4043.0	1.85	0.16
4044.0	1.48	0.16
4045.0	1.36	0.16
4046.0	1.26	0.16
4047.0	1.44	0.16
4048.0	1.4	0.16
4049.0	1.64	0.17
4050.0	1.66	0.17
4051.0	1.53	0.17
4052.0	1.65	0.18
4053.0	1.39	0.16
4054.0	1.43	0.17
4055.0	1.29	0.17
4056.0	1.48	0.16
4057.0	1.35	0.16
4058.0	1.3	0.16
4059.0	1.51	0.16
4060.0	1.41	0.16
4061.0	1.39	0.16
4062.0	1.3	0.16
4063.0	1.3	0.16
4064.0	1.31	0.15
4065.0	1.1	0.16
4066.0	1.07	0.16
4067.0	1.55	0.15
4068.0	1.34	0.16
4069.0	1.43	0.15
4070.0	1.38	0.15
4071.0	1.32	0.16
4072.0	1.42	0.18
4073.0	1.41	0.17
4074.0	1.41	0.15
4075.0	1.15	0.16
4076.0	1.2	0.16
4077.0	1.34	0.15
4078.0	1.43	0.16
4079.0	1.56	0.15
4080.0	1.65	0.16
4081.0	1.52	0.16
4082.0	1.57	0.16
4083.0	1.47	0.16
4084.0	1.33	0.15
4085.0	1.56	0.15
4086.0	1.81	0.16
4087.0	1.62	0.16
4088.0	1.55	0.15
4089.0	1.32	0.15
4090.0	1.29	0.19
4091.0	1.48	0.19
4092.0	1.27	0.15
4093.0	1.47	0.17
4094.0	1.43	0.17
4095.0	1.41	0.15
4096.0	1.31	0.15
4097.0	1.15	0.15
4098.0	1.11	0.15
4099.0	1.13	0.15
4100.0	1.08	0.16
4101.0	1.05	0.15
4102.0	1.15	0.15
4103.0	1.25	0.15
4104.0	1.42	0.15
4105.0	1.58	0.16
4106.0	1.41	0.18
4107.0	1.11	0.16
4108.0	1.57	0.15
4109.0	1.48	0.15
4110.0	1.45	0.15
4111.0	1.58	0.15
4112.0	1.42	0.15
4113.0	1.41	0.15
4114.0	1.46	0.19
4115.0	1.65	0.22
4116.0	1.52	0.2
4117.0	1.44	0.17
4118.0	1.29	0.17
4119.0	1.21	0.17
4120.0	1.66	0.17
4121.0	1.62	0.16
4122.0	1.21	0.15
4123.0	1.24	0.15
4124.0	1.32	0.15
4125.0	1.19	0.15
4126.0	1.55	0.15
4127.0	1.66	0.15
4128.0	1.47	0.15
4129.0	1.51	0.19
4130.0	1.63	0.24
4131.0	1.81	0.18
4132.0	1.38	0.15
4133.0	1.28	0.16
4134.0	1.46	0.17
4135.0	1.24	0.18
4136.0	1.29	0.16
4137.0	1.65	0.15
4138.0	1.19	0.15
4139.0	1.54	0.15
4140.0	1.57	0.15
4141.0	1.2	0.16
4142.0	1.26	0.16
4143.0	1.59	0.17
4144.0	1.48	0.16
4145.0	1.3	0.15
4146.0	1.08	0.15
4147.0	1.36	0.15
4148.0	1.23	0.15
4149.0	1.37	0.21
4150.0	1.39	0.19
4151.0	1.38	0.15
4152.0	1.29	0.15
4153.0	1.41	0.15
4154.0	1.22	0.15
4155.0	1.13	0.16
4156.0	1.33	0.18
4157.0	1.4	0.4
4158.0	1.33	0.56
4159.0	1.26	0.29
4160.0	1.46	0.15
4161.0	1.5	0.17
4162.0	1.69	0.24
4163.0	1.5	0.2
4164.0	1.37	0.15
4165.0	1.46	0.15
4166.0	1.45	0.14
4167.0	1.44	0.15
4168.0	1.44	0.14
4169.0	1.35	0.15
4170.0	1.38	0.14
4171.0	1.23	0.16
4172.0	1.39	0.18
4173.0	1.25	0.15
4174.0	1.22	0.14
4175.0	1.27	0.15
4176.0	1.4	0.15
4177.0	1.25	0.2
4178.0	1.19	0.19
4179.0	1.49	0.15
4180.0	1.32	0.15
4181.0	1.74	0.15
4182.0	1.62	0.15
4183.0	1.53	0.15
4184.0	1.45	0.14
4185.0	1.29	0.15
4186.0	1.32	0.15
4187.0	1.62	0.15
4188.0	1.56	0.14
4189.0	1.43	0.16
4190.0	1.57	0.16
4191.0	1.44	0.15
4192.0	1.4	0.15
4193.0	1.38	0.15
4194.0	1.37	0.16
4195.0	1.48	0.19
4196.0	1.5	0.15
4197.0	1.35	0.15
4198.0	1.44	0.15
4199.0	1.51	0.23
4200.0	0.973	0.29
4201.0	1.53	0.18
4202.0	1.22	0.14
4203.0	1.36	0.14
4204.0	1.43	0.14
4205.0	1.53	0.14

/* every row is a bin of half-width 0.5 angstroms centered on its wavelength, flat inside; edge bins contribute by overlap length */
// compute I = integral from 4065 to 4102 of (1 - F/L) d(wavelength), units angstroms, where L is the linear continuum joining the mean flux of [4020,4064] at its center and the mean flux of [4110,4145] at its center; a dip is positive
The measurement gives 1.9 angstroms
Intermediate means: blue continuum 1.45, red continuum 1.44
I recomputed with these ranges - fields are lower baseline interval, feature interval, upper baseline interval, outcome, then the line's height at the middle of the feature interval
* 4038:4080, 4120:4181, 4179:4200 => 2.4 angstroms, 1.44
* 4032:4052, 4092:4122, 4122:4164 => 1.2 angstroms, 1.43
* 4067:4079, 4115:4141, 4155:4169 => -0.7 angstroms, 1.4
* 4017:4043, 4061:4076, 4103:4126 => 1.3 angstroms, 1.45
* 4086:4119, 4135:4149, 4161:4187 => 0.3 angstroms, 1.39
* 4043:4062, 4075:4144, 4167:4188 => 0.6 angstroms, 1.42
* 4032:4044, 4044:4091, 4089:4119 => 0.4 angstroms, 1.43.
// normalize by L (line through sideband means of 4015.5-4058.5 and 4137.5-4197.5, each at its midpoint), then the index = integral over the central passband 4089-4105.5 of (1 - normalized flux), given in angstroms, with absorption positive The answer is 1.7 angstroms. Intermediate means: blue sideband 1.47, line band 1.29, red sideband 1.39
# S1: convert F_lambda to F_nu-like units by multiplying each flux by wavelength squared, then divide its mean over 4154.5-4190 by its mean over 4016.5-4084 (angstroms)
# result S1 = 1.0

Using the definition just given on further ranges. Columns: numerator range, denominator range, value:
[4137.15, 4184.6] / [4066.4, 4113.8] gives 1.03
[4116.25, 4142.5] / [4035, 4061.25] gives 1.01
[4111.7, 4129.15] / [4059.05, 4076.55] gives 1.11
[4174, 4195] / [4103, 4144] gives 1.02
